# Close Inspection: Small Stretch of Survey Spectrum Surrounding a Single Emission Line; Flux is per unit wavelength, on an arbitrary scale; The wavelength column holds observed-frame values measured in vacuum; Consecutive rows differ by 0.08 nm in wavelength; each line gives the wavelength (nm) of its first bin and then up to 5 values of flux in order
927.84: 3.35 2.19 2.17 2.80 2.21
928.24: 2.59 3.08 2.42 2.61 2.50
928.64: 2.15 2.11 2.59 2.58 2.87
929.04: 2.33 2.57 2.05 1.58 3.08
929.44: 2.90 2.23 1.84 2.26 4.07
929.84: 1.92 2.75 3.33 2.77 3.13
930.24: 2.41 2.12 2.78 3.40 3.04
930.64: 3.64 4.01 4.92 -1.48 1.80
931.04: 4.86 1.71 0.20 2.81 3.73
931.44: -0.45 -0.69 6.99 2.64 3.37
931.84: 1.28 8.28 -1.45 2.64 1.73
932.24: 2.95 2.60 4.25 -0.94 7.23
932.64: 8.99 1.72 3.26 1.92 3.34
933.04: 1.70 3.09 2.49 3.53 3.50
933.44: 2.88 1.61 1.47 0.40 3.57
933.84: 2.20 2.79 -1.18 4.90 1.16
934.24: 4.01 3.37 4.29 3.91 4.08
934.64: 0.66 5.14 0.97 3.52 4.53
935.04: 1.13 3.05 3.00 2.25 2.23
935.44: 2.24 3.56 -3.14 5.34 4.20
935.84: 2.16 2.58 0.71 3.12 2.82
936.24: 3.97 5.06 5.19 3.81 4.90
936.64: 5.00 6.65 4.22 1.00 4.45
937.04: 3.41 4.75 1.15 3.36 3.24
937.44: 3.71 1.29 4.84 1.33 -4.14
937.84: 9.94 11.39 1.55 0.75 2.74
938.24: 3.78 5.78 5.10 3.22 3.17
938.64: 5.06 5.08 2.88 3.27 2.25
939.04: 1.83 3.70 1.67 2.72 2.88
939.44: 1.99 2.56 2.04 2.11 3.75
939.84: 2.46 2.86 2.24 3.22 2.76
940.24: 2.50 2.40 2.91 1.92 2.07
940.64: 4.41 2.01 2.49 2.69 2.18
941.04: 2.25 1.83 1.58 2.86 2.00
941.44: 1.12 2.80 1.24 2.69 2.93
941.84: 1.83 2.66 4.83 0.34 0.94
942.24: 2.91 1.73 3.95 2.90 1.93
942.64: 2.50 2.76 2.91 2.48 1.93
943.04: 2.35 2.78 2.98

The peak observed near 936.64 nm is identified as [S II]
